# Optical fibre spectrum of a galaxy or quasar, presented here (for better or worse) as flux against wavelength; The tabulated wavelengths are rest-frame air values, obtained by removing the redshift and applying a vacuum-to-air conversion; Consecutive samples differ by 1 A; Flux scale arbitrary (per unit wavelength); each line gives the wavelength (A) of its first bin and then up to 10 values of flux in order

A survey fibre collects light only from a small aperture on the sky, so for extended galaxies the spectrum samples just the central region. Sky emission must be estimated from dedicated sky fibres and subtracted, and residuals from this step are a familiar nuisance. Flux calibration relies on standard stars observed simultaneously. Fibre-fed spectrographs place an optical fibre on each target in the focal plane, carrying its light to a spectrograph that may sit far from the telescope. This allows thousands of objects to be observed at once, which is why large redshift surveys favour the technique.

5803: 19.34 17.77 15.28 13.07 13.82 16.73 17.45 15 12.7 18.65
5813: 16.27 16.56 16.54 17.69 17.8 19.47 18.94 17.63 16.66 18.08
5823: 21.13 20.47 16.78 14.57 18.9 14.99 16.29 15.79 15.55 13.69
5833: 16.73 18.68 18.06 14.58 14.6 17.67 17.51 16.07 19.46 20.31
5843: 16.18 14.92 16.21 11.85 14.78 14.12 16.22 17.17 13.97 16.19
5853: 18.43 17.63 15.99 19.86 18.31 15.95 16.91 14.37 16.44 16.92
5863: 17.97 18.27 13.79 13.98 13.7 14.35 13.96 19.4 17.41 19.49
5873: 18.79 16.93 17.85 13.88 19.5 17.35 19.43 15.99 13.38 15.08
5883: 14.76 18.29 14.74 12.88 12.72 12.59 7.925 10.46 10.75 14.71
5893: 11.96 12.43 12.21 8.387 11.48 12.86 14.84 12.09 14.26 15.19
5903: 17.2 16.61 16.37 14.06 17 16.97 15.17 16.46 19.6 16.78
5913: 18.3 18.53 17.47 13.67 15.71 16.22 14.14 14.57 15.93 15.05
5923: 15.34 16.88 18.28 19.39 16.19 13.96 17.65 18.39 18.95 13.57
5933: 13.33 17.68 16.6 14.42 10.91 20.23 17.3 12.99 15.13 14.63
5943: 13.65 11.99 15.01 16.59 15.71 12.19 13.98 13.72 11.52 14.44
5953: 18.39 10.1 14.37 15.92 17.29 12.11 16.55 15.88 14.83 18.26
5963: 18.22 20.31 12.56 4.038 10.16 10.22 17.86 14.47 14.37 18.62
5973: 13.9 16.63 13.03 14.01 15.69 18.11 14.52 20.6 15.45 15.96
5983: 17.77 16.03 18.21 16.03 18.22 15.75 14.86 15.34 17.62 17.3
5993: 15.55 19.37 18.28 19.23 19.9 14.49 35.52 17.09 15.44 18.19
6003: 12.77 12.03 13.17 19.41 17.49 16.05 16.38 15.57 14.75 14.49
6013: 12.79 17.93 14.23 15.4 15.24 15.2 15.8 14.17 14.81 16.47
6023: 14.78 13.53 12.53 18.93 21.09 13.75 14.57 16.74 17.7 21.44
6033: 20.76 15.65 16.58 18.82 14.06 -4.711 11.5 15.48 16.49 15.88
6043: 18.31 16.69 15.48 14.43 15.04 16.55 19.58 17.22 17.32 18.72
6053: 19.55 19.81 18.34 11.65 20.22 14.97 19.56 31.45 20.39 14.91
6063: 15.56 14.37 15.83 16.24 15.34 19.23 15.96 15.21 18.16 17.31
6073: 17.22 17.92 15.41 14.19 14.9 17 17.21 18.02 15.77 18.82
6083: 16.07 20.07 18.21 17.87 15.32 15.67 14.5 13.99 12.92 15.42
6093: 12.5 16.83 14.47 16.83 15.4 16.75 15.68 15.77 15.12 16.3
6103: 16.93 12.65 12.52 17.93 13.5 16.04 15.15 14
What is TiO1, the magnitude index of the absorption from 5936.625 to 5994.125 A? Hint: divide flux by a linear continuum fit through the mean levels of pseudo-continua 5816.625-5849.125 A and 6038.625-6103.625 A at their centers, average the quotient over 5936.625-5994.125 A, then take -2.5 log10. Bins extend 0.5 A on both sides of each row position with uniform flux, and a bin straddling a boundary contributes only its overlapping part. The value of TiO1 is 0.10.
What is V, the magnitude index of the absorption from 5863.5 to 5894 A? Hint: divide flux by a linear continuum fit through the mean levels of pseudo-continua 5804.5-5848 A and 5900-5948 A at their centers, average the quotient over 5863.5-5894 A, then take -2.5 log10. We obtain 0.08 mag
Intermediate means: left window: 16.6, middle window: 15.1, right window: 15.9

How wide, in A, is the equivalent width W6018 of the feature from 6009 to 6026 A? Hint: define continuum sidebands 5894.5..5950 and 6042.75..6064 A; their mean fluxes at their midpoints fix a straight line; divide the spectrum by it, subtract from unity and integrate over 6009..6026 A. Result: 2.1 A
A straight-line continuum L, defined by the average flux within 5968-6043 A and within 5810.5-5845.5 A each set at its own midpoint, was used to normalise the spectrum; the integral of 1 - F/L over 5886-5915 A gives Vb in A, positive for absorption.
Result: 4.2 A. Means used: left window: 17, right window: 16.1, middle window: 14.2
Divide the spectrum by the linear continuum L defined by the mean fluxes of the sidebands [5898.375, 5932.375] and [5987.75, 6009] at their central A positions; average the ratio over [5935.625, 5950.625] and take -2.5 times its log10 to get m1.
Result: 0.143 mag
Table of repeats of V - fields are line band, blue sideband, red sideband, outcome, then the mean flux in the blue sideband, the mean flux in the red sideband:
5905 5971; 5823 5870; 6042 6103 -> 0.080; 16.4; 16.8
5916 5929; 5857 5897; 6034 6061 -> -0.036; 15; 16.6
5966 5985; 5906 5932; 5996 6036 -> 0.093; 16.6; 16.5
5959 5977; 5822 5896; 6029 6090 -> 0.118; 15.9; 16.7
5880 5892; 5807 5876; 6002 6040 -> 0.226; 16.7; 15.2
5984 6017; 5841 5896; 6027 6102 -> -0.044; 15.5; 16.4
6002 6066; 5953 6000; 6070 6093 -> 0.009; 16.2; 16.3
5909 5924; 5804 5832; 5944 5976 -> -0.073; 16.7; 14.5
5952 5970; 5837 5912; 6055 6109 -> 0.097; 15.5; 16.4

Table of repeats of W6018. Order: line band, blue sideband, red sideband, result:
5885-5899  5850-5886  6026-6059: 3.9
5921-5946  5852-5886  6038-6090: 1.3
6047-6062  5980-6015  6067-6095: -2.0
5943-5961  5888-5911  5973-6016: 1.1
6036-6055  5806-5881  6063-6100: 0.8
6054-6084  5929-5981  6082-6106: -3.3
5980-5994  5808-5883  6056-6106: -0.1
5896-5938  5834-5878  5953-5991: 0.4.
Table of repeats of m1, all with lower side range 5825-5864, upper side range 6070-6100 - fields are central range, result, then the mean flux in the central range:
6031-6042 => 0.10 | 14.8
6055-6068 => -0.09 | 17.6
